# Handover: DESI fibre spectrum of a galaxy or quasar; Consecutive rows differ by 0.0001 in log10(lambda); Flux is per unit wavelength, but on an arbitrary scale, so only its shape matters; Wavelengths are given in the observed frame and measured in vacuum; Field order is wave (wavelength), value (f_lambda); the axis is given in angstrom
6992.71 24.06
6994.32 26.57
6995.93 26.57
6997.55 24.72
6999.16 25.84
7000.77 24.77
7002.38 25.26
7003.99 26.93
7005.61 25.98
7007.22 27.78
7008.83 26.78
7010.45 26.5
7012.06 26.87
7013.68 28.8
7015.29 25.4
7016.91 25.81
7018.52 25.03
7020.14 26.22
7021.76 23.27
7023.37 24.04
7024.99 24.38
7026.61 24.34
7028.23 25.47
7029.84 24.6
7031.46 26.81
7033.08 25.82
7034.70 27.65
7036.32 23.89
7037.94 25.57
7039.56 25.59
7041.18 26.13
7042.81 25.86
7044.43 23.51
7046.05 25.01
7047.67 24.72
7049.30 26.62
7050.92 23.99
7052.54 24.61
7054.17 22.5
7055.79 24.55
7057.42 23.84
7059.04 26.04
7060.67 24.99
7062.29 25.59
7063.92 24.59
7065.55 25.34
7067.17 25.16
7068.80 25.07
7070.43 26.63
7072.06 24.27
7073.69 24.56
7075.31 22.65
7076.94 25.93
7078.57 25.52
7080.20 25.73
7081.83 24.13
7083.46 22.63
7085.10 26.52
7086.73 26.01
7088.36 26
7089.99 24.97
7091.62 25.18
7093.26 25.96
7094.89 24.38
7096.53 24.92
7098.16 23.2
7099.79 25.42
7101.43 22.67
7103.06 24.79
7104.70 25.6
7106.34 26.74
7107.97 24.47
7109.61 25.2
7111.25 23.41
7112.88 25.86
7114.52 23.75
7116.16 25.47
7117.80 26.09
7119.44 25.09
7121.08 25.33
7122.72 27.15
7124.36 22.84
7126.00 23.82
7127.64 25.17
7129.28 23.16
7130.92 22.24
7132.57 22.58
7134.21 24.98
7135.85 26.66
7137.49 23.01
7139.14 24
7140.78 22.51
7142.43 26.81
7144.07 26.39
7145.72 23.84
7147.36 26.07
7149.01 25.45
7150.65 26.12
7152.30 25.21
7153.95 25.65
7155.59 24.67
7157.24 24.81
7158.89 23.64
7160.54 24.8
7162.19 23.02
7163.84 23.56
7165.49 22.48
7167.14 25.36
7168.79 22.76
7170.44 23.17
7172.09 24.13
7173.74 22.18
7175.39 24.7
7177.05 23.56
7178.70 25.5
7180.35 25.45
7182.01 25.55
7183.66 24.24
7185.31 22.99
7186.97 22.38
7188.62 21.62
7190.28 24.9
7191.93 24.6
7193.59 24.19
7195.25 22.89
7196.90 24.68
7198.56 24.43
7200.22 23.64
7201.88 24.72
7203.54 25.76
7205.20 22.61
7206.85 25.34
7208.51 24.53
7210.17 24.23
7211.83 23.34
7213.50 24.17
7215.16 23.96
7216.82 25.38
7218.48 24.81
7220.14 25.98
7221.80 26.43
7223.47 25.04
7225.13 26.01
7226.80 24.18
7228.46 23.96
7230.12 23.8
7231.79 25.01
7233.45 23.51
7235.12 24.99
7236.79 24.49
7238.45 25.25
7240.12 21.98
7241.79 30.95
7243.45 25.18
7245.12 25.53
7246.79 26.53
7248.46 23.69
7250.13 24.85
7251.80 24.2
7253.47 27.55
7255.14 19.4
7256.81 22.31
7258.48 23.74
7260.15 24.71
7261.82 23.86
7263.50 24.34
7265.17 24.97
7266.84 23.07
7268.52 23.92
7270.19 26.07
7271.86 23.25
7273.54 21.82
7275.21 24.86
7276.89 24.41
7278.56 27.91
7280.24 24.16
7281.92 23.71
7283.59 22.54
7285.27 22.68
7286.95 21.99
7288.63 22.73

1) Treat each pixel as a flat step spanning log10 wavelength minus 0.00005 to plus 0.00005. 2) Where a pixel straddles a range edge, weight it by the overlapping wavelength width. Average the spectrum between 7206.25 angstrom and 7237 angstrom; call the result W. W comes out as 24.7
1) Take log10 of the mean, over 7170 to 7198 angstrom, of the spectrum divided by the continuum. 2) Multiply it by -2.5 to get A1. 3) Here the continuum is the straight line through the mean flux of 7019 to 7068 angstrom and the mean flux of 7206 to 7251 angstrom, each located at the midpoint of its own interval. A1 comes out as 0.04 mag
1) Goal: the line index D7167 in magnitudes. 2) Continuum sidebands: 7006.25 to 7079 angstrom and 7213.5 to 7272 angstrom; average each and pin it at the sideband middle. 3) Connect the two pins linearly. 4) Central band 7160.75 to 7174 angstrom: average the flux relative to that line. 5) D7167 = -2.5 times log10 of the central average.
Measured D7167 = 0.07 mag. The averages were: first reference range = 25.3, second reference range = 24.7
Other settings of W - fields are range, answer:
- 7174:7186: 24.5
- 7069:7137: 24.8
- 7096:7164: 24.7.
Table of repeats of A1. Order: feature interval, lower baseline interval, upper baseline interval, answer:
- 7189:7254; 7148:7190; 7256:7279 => -0.03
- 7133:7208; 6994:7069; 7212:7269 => 0.02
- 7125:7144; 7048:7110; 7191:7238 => 0.03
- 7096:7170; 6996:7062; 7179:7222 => 0.01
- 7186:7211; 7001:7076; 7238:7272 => 0.03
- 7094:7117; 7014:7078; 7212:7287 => 0.01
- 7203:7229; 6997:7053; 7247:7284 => -0.01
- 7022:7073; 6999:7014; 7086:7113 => 0.03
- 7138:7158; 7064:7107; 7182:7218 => -0.03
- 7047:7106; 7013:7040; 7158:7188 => 0.00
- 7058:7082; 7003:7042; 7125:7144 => 0.00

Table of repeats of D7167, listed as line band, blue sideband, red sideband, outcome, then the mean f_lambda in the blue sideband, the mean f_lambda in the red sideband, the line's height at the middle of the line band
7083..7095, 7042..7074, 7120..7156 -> -0.022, 24.9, 24.7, 24.8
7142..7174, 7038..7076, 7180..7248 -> 0.008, 24.9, 24.6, 24.7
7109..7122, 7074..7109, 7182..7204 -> -0.015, 24.9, 24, 24.7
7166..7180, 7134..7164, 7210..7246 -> 0.040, 24.8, 24.9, 24.9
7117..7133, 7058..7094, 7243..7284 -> 0.024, 25.1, 24.3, 24.9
